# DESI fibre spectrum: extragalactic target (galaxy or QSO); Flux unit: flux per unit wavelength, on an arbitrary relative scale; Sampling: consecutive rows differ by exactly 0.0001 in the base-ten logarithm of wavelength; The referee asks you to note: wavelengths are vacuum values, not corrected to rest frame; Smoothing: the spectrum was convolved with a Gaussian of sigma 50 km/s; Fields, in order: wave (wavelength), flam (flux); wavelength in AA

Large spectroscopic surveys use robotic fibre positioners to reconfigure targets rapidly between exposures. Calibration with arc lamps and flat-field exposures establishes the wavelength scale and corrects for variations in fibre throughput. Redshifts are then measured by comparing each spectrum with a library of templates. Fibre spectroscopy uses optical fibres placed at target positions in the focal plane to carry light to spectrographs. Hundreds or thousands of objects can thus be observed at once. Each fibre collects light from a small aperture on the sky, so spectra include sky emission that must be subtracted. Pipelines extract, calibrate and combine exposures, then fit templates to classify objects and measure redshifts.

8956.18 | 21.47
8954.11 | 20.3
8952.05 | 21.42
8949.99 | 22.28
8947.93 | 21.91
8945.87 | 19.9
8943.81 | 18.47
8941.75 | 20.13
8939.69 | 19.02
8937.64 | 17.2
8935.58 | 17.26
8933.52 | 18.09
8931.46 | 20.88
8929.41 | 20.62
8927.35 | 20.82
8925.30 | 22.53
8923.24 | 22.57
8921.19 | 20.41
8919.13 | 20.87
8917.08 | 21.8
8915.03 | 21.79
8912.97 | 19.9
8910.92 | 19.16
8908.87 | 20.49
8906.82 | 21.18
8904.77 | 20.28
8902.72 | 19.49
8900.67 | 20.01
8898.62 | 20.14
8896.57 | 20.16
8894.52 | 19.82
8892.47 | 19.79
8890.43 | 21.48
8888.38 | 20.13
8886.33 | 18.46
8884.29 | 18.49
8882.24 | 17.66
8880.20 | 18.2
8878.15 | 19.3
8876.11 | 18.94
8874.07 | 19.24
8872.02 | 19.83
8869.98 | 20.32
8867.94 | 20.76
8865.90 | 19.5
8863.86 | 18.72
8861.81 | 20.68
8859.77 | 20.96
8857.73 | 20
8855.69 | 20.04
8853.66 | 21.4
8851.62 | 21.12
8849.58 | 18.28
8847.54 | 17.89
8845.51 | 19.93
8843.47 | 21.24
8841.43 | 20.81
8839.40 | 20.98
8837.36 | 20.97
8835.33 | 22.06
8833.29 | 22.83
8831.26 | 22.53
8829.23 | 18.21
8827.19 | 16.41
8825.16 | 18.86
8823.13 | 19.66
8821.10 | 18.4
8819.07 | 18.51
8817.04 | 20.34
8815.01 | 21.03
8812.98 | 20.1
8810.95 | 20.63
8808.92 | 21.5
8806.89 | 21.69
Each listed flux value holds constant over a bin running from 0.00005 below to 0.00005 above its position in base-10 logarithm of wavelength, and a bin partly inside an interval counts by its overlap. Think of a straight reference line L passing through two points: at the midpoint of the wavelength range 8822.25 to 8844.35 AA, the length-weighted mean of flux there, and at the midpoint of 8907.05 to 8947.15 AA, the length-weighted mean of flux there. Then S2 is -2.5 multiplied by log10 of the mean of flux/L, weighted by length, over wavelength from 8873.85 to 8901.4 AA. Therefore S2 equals 0.05 mag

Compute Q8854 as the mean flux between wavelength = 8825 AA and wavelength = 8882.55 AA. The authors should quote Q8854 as 20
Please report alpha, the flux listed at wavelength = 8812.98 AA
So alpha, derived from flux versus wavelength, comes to 20.1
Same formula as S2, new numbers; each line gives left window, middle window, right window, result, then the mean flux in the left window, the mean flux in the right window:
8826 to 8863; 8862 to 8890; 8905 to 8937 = 0.06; 20.3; 20.5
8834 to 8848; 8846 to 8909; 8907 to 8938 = 0.04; 20.7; 20.4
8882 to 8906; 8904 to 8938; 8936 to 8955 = -0.03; 19.7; 20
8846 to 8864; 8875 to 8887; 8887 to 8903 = 0.09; 20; 20.1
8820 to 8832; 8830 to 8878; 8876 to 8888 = -0.09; 18.9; 18.6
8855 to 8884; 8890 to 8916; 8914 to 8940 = -0.01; 19.5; 20.3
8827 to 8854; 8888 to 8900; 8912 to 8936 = 0.02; 20.4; 20.7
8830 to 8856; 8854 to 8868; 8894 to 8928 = 0.03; 20.8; 20.7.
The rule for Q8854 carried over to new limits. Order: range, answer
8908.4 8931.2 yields 21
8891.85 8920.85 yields 20.4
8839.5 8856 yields 20.1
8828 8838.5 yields 21.2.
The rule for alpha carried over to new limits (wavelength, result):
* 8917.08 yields 21.8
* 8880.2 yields 18.2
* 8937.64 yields 17.2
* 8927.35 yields 20.82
